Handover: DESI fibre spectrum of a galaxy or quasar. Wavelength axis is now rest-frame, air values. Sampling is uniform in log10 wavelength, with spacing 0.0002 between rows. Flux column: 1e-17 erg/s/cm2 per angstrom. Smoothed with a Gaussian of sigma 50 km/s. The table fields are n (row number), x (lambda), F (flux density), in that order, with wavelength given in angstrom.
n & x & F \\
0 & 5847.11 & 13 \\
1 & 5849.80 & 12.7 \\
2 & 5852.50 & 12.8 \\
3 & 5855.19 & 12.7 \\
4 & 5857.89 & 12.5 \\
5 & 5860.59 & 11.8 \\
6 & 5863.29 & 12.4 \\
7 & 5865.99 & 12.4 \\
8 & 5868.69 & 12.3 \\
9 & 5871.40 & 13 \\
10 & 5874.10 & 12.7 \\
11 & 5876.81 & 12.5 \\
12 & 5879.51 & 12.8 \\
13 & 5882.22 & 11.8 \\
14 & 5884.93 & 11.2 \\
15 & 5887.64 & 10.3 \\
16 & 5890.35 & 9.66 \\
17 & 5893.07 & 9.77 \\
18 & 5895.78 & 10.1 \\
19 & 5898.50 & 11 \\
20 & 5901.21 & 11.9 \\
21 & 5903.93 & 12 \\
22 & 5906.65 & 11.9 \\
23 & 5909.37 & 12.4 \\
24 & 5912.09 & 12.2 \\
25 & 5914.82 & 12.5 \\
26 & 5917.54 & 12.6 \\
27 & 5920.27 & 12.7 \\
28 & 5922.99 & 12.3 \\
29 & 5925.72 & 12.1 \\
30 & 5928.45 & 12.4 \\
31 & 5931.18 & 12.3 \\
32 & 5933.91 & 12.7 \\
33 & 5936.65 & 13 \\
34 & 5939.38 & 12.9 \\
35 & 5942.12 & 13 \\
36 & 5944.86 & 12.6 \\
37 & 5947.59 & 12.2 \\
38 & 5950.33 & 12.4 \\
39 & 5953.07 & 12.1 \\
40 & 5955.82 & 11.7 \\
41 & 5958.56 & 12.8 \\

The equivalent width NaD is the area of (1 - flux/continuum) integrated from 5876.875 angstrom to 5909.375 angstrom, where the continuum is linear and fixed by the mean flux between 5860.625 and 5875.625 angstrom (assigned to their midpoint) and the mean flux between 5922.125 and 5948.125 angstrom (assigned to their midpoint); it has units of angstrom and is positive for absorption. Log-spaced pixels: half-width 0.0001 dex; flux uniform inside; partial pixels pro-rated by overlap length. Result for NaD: 3.3 angstrom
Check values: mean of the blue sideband 12.5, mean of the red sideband 12.6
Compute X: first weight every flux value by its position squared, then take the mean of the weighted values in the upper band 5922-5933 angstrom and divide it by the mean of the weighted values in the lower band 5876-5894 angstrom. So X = 1.1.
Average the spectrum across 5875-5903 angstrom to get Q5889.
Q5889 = 11.1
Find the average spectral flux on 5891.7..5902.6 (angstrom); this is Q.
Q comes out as 10.7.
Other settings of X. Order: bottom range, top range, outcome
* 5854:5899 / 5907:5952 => 1.09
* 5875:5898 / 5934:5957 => 1.15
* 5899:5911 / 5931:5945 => 1.08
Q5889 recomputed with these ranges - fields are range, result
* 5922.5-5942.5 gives 12.6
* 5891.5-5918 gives 11.6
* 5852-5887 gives 12.3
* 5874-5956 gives 12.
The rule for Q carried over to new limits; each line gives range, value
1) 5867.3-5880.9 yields 12.7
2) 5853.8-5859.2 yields 12.6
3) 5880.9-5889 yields 11.1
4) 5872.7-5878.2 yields 12.6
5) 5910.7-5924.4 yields 12.5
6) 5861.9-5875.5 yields 12.6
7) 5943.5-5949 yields 12.4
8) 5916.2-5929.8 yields 12.4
